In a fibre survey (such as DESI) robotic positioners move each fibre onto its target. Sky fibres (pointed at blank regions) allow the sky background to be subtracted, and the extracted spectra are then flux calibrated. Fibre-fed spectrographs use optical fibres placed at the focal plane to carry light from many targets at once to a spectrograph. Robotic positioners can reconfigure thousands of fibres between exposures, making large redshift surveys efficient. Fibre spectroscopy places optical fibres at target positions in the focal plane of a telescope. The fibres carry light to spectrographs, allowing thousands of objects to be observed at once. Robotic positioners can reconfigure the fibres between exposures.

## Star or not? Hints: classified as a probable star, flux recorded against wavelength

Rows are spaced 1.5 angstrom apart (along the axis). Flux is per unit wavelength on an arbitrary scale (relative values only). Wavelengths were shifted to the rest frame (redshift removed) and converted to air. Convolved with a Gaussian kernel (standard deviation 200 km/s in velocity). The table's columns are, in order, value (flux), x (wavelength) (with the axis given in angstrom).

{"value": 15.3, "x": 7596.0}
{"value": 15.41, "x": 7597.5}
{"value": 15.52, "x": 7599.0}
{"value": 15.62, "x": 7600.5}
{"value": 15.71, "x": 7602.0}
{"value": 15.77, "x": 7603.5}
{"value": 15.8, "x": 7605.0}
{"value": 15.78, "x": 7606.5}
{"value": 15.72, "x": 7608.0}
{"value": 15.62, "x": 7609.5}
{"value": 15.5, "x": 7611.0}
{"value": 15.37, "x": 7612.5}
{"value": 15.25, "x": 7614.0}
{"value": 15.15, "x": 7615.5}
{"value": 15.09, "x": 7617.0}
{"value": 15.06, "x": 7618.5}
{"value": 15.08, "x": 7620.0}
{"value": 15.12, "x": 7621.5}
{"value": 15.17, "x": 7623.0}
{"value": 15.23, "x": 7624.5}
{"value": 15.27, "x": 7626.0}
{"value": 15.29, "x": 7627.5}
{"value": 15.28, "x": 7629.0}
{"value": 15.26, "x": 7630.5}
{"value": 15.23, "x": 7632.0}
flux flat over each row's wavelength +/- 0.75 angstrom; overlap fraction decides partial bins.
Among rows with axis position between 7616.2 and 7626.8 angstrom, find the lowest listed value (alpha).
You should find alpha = 15.06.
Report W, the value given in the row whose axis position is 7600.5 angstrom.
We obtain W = 15.62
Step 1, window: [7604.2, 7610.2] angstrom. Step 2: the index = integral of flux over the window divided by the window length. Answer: 15.7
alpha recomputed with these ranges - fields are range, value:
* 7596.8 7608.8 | 15.41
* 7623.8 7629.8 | 15.23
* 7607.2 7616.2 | 15.15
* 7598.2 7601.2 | 15.52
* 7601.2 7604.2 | 15.71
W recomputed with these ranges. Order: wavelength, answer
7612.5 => 15.37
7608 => 15.72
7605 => 15.8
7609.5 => 15.62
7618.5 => 15.06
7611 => 15.5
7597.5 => 15.41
